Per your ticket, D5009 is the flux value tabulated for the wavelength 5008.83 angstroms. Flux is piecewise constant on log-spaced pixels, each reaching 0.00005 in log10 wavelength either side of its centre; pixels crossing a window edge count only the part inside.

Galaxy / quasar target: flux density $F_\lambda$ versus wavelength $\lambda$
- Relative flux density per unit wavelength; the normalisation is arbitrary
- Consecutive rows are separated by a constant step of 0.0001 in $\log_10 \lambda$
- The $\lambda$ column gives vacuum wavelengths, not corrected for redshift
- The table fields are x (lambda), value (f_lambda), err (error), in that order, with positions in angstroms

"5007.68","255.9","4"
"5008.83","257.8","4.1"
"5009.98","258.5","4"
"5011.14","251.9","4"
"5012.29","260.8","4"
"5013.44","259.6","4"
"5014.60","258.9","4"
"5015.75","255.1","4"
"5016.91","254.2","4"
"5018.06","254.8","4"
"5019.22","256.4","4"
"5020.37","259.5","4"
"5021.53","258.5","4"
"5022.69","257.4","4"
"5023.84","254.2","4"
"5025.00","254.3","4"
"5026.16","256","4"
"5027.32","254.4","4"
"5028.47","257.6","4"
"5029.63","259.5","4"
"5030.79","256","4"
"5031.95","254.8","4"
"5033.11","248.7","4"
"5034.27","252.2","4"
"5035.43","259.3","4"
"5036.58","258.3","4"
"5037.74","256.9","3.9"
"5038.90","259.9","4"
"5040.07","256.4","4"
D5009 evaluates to 257.8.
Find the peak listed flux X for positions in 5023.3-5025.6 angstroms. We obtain 254.3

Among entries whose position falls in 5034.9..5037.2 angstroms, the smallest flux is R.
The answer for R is 258.3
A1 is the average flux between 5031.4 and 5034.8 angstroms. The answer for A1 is 252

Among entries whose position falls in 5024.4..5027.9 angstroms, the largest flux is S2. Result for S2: 256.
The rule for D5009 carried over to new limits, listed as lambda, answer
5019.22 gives 256.4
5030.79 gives 256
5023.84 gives 254.2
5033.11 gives 248.7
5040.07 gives 256.4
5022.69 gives 257.4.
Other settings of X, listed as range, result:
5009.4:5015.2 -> 260.8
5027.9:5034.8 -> 259.5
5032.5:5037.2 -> 259.3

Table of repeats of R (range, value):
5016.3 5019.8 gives 254.2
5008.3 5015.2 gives 251.9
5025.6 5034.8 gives 248.7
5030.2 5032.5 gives 254.8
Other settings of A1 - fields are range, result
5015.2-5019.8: 255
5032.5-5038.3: 255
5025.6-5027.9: 256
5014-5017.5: 256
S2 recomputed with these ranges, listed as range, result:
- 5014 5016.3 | 258.9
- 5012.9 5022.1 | 259.6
